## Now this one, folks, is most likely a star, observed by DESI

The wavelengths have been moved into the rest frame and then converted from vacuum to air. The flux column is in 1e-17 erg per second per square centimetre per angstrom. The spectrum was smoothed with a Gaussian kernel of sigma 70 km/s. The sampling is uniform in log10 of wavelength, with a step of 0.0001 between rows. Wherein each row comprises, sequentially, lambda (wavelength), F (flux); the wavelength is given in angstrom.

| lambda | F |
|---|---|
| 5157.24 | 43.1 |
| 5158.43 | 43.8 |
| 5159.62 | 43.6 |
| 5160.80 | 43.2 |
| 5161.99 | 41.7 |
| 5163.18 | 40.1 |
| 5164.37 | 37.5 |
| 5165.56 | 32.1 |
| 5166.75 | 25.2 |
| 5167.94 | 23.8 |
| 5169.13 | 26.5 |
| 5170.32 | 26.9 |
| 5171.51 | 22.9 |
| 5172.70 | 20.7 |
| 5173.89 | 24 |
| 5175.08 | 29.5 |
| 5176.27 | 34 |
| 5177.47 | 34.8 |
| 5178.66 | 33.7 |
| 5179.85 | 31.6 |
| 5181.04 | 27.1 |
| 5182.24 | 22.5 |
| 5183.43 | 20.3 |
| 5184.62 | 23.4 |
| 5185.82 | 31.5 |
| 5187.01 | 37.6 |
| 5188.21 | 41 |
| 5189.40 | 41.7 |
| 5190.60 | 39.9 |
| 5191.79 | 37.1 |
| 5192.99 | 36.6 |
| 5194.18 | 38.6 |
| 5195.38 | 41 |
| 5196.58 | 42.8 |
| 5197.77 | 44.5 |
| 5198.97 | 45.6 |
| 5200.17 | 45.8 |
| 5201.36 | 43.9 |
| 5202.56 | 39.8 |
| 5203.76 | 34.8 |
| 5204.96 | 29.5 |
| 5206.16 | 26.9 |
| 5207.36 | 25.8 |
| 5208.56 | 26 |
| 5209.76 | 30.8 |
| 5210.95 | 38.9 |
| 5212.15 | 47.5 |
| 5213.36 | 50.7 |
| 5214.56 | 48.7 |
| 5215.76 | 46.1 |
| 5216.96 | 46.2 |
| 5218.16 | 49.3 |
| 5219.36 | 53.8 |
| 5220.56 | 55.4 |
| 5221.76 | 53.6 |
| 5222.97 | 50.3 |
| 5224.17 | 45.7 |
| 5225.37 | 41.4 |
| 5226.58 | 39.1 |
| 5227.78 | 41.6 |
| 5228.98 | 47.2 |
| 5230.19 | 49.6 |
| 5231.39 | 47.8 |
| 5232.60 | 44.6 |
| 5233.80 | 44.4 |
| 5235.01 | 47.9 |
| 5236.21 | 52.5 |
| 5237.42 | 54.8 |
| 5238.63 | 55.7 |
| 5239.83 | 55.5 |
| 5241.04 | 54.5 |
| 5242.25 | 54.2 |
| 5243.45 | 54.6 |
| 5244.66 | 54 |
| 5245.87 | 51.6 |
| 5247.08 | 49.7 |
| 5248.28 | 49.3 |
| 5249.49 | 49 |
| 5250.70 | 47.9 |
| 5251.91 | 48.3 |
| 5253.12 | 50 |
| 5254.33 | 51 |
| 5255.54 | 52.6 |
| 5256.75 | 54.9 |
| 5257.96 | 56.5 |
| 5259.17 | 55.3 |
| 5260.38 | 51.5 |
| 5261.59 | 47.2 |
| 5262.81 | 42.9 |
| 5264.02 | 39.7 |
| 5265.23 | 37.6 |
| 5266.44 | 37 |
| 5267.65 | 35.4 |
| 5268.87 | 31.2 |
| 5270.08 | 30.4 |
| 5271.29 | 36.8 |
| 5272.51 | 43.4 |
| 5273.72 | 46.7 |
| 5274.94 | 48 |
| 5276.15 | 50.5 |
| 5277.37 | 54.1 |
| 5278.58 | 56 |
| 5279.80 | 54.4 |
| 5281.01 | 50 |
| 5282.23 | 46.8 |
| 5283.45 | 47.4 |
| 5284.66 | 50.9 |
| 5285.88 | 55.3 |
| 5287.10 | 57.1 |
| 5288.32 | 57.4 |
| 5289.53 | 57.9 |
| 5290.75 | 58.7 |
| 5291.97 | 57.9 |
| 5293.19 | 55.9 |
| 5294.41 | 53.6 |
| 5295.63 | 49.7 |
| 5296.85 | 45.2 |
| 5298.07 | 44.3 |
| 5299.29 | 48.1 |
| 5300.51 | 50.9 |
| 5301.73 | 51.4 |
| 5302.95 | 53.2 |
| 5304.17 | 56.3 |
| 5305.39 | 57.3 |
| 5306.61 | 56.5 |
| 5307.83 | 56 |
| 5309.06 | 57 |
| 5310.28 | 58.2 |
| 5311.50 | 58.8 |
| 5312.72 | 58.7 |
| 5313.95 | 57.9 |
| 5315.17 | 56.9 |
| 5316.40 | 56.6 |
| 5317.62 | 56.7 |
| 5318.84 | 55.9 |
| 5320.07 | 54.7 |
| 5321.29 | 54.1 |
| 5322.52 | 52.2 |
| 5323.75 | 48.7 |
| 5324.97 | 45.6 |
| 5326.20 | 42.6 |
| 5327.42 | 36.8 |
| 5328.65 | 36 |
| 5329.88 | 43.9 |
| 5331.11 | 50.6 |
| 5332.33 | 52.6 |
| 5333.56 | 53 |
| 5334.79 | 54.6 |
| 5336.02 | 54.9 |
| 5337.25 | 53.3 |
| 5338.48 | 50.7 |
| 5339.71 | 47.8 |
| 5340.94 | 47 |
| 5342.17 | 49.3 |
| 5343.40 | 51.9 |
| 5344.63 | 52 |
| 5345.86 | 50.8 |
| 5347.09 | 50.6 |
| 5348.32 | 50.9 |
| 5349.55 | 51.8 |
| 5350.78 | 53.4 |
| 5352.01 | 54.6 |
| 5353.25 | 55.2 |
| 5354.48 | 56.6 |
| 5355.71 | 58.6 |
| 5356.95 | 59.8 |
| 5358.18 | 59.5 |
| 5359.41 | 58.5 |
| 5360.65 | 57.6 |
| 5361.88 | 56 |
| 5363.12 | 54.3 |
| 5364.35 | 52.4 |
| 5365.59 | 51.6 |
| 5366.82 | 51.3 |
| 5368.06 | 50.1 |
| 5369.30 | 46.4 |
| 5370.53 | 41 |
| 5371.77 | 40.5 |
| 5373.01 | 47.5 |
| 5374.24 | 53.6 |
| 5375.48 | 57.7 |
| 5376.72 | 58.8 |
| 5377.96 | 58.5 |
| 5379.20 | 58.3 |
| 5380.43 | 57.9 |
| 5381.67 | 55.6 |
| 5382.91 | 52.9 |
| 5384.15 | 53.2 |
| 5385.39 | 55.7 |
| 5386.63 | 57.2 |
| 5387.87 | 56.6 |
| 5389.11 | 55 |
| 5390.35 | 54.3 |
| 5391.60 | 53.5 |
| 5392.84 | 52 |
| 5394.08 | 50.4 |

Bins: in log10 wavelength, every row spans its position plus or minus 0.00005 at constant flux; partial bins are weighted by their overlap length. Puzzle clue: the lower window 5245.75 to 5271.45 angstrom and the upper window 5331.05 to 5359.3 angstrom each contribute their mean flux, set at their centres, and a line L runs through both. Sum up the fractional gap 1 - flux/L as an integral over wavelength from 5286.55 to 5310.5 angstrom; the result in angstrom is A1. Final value -2.4 angstrom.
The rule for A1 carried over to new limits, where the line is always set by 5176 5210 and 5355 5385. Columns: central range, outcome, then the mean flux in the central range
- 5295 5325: -4.0 angstrom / 53.8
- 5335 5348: 0.0 angstrom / 50.9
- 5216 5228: -3.1 angstrom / 47.8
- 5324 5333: 0.9 angstrom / 44.3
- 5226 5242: -4.0 angstrom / 49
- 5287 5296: -2.1 angstrom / 56.1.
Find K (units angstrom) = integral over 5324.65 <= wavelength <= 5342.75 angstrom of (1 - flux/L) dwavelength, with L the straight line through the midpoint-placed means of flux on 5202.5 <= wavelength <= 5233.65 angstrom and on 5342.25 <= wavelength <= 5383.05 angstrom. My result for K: 1.2 angstrom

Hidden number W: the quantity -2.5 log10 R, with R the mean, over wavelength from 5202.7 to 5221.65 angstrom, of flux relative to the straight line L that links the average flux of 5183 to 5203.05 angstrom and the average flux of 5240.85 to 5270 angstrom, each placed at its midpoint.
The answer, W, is 0.01 mag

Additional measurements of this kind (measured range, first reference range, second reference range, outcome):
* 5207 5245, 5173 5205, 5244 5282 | -0.145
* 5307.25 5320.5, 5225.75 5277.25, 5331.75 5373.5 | -0.134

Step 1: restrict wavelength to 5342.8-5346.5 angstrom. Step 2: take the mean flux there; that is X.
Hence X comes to 51.6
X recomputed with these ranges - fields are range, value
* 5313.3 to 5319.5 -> 56.7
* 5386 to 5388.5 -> 56.9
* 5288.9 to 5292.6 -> 58.2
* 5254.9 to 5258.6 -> 54.7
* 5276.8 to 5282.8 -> 52.3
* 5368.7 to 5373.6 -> 43.8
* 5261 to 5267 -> 40.9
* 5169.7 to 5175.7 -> 24.9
